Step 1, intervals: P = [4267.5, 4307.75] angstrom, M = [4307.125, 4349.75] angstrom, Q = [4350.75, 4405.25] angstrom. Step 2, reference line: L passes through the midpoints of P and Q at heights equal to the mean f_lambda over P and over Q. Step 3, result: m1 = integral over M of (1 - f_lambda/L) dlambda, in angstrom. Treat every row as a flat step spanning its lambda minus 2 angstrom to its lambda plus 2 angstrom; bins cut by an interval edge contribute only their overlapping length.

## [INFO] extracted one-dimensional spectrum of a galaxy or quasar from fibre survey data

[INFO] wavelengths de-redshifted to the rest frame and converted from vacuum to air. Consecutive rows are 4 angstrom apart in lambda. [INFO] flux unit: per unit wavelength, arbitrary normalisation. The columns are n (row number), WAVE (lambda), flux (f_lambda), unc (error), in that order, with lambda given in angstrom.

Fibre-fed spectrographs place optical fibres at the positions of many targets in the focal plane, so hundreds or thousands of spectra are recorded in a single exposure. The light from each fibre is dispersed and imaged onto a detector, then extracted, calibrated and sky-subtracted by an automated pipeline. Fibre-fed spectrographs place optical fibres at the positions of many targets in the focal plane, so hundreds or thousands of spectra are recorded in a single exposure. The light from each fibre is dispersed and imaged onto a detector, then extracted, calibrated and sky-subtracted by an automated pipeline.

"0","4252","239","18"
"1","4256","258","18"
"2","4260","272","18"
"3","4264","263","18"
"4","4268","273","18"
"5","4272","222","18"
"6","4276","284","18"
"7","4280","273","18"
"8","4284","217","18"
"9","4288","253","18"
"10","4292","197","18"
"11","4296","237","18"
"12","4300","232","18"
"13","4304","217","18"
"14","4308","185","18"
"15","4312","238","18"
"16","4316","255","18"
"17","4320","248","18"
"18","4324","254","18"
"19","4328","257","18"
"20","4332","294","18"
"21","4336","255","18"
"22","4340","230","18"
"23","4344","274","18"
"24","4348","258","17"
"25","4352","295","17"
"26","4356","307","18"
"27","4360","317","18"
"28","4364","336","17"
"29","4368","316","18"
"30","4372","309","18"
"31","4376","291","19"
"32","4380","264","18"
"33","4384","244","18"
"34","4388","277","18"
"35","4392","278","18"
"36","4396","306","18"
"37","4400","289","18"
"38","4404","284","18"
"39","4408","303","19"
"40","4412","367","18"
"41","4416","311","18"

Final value 1.8 angstrom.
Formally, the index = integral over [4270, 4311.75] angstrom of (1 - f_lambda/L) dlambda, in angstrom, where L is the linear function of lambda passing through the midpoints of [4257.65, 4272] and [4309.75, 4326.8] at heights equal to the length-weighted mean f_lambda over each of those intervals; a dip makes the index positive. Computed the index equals 3.87 angstrom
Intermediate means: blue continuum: 262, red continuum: 248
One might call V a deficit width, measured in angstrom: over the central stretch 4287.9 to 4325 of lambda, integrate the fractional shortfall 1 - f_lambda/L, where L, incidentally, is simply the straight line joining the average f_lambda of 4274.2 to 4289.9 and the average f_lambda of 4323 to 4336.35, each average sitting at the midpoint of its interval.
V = 4.5 angstrom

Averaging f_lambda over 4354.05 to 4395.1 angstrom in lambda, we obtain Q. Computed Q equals 294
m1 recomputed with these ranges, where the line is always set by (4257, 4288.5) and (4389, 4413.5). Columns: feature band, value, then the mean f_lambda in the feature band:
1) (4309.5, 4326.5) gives 1.6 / 247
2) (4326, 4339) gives 0.6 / 266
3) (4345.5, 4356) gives 0.1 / 282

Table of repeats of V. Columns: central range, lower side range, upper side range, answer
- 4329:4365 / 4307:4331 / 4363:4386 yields -2.0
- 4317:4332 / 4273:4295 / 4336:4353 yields -0.2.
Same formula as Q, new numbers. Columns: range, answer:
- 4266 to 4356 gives 249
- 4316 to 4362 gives 271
